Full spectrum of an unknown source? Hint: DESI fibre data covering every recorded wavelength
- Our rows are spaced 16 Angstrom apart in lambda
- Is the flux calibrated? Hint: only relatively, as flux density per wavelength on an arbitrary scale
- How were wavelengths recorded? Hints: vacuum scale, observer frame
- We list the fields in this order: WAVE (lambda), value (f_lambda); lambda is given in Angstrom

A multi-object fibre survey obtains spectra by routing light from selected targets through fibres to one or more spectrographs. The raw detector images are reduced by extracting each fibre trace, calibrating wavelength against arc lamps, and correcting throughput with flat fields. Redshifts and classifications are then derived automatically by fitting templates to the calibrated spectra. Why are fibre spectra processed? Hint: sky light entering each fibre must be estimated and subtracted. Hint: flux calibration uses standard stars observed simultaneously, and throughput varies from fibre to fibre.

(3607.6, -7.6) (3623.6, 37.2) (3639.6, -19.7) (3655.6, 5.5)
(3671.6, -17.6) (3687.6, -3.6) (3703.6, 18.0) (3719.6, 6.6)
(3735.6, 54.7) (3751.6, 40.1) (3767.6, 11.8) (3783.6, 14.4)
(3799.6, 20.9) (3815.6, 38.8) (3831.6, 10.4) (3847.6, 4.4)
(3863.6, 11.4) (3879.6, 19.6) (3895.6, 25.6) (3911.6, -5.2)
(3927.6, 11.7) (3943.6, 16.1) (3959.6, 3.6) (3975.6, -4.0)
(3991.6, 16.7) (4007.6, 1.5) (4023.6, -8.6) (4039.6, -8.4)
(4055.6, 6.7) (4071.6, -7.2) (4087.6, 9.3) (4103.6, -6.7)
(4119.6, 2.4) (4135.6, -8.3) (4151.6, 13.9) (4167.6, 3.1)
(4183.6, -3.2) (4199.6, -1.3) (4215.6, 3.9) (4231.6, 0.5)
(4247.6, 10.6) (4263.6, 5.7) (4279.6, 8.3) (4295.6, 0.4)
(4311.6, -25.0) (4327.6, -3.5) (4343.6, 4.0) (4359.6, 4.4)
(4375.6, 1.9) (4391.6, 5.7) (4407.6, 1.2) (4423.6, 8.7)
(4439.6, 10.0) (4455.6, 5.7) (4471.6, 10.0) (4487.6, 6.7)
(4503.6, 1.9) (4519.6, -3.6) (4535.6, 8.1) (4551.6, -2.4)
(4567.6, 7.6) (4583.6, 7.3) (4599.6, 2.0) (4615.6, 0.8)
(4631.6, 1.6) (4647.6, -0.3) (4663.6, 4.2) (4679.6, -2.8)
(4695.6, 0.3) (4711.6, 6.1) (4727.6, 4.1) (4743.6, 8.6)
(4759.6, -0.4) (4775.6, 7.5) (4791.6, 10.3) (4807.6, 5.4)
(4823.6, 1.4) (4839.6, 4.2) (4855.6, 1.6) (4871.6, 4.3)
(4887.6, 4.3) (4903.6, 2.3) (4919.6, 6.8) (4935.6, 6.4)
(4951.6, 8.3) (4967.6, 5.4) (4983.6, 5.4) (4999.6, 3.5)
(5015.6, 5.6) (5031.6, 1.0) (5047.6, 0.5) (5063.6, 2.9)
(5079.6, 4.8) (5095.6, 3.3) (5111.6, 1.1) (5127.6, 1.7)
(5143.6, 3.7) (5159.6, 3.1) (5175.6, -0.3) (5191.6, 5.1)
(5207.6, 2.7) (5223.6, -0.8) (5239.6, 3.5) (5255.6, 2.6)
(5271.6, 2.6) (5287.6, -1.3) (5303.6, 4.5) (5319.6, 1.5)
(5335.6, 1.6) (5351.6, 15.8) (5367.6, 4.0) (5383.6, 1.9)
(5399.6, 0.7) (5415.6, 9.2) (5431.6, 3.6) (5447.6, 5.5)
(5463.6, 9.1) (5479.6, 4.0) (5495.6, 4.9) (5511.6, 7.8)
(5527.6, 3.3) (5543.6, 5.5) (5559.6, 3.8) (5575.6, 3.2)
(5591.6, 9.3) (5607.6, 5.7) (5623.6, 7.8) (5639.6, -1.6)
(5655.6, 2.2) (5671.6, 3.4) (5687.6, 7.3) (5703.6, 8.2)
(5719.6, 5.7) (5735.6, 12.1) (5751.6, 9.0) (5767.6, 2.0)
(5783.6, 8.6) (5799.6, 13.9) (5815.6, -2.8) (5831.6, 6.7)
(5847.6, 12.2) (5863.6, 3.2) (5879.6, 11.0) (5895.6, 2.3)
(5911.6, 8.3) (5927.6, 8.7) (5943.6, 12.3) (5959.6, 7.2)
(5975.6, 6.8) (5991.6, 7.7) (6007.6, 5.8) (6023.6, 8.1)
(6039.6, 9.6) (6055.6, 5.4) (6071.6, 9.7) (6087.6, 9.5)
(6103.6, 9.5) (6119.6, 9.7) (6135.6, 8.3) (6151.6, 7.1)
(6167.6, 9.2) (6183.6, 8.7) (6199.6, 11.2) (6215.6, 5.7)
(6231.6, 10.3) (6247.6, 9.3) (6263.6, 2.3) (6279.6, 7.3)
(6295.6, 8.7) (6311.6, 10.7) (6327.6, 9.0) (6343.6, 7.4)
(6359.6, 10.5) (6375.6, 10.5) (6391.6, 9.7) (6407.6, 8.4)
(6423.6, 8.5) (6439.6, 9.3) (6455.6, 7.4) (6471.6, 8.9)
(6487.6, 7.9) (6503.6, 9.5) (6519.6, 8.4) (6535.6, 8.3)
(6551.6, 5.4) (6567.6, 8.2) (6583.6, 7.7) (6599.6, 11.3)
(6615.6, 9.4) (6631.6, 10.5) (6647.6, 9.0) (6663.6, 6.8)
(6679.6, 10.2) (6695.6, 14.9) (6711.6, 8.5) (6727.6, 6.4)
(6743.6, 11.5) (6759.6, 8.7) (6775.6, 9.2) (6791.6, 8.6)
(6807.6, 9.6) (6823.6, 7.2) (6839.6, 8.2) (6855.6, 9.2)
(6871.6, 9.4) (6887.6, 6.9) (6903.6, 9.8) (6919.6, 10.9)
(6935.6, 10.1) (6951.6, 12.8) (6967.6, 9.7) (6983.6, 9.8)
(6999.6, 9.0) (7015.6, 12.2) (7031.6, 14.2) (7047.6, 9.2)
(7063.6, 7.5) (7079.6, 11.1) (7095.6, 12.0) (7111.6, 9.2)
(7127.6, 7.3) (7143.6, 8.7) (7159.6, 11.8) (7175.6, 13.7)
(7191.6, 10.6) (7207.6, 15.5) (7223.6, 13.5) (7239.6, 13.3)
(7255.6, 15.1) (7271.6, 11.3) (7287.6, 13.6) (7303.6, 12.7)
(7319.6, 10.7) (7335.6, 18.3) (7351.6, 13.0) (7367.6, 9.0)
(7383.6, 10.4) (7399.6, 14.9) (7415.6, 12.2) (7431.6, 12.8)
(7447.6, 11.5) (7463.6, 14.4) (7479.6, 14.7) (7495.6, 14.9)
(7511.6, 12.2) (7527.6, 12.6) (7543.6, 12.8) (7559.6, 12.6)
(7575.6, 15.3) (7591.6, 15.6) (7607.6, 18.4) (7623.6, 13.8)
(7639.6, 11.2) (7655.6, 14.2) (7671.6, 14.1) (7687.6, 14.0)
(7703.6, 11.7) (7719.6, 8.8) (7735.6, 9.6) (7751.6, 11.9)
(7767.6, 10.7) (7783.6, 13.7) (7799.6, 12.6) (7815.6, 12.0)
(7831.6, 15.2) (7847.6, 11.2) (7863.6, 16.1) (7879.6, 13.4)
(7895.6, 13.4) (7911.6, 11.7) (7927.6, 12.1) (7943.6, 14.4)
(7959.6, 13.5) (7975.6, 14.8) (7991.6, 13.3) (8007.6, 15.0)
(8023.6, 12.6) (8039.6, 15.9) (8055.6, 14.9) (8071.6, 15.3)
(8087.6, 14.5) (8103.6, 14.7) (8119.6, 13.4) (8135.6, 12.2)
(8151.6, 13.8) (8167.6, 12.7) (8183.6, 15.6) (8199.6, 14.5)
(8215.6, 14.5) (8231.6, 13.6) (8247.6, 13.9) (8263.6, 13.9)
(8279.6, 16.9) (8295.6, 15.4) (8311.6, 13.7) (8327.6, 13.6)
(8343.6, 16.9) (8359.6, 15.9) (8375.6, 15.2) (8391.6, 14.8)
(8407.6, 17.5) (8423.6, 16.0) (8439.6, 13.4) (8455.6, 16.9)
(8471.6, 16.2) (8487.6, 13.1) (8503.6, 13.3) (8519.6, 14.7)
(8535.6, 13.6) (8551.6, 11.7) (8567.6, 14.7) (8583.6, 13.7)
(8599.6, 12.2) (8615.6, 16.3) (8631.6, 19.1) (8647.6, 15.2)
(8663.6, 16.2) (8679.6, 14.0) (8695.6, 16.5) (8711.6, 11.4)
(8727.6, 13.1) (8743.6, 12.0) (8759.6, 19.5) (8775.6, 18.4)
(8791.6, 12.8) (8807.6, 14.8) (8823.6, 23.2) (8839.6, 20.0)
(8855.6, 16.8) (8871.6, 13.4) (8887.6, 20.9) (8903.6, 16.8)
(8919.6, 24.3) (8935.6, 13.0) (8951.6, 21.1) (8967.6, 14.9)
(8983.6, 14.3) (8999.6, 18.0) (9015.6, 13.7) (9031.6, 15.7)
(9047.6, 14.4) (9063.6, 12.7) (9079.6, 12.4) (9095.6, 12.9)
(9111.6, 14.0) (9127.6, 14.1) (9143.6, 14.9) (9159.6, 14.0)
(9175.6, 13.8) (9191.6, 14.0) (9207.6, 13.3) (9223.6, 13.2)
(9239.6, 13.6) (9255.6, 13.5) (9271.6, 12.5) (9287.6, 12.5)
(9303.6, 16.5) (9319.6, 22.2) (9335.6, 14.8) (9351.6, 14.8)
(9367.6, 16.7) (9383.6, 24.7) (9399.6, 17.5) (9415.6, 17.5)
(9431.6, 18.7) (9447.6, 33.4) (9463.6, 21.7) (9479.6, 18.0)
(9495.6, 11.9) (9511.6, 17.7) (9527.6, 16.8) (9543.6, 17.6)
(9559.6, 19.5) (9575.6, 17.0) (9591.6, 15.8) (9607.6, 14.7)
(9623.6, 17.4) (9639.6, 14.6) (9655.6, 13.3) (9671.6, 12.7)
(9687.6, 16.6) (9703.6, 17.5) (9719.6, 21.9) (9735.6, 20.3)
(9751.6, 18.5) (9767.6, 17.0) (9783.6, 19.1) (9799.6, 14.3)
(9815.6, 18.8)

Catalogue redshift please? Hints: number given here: 0.80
